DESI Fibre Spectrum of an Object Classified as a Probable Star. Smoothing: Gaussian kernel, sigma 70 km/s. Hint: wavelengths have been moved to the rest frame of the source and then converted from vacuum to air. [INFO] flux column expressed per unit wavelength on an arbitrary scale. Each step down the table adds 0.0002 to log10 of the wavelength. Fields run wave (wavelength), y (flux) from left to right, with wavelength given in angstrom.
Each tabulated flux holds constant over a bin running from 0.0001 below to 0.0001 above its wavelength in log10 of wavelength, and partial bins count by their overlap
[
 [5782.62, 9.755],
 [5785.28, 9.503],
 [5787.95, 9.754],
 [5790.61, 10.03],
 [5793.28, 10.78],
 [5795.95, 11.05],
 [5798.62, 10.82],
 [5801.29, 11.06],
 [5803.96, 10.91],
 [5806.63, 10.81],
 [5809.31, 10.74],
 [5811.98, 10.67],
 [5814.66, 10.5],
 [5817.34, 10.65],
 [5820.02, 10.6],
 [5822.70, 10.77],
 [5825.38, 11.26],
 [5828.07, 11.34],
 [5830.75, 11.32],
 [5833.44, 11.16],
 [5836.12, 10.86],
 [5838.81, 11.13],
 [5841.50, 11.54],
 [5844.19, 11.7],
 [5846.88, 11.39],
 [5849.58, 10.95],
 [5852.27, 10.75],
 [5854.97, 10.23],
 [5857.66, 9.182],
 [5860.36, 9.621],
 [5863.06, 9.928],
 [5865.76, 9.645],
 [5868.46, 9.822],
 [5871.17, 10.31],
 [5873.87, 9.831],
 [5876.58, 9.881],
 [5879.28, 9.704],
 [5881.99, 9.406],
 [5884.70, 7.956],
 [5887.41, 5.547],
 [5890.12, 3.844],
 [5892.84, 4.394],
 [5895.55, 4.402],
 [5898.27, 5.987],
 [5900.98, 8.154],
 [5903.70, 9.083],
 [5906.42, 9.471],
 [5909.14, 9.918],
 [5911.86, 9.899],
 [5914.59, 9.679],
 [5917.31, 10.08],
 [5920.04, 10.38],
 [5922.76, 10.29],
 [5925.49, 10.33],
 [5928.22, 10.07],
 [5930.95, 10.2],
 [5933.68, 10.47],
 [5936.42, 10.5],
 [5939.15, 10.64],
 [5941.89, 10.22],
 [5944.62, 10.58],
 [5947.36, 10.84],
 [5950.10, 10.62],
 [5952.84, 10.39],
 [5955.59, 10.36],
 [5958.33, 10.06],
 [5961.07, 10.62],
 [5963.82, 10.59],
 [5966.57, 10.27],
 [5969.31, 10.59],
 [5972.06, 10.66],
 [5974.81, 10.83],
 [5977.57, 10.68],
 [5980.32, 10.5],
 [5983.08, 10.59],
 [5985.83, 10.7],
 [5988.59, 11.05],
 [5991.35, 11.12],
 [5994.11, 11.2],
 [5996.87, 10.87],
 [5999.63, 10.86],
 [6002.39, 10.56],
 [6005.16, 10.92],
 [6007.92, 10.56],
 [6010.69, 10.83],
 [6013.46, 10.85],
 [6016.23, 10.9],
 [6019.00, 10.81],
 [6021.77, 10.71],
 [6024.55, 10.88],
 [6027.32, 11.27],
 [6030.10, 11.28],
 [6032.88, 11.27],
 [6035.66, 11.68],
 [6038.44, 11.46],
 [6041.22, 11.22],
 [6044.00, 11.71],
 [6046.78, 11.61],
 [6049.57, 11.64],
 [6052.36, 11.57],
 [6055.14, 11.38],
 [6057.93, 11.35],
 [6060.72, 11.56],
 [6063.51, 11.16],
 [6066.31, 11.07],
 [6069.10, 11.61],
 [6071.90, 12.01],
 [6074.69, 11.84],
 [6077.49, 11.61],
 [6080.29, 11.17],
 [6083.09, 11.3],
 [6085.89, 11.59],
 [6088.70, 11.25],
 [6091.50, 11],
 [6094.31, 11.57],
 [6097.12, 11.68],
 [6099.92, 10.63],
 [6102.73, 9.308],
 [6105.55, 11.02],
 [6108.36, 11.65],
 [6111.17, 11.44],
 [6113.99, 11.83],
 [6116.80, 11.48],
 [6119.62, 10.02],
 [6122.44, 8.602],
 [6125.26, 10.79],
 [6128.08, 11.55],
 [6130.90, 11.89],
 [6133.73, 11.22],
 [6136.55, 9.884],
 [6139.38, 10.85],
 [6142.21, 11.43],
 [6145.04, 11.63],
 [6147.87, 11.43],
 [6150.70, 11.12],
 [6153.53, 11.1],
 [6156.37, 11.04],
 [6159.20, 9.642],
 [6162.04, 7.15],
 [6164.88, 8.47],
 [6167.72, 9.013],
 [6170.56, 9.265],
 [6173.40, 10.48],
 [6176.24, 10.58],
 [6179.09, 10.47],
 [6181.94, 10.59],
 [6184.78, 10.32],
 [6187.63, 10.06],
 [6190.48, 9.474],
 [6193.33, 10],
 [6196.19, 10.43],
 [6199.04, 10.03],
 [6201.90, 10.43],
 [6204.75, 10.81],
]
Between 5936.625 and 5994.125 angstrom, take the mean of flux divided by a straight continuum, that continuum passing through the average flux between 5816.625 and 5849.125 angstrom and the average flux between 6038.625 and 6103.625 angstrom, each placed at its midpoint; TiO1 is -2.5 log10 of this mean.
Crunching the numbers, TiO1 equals 0.07 mag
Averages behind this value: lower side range 11.1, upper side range 11.4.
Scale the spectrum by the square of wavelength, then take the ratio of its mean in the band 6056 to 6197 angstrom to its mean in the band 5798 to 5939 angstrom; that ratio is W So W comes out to 1.20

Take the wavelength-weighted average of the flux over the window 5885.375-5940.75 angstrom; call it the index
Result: 8.67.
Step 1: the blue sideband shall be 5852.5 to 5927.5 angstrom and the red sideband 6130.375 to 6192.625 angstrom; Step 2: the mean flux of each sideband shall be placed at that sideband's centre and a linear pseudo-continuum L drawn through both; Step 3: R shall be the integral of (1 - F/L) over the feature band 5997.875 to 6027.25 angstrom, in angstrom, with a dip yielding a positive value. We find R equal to -4.1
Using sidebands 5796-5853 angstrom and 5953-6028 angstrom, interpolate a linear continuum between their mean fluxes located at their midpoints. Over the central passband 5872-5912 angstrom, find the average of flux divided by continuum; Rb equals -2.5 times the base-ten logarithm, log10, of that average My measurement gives 0.36 mag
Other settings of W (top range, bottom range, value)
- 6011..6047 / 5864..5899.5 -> 1.51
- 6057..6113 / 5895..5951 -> 1.23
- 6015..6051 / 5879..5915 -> 1.56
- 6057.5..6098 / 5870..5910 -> 1.56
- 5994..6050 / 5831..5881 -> 1.12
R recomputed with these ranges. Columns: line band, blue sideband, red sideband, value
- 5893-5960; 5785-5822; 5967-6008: 6.96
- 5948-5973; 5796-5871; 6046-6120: 1.26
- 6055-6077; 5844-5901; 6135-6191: -4.07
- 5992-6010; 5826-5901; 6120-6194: -1.95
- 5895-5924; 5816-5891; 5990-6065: 4.02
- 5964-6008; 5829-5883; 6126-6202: -1.48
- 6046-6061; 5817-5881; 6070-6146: -0.70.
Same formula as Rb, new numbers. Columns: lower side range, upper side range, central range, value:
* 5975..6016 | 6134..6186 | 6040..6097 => -0.09 mag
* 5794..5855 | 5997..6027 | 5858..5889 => 0.19 mag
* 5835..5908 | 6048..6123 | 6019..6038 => -0.05 mag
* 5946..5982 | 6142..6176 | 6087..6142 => -0.07 mag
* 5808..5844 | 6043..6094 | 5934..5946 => 0.07 mag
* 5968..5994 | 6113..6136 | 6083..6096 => -0.05 mag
